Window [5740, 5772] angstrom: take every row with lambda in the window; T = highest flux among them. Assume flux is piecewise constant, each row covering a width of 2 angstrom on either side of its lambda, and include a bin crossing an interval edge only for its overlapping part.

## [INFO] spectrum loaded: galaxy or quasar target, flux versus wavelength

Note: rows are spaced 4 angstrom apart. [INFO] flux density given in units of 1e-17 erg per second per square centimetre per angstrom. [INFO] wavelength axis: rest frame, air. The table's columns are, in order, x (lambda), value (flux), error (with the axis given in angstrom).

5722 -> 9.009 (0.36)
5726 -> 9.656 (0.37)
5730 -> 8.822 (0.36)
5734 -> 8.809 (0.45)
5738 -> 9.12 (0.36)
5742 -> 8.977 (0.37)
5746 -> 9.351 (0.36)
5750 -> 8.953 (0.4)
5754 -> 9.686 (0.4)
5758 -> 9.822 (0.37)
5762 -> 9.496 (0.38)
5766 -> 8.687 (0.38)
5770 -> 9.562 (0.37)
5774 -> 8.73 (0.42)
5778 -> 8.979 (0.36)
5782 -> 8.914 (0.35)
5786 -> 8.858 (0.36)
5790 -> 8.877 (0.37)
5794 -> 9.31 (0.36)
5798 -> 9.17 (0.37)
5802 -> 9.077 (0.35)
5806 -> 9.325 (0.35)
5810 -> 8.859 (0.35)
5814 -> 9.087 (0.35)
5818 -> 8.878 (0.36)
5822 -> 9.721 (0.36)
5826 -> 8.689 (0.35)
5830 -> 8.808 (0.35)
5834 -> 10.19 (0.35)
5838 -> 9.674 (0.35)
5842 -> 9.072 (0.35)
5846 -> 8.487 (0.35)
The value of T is 9.822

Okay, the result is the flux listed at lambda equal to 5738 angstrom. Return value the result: 9.12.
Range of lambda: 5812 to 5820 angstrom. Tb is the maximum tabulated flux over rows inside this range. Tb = 9.087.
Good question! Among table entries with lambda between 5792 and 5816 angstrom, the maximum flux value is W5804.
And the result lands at 9.325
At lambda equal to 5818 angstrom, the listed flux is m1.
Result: 8.878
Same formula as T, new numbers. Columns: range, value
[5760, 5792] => 9.562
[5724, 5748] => 9.656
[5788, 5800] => 9.31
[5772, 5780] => 8.979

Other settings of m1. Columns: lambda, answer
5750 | 8.953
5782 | 8.914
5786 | 8.858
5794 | 9.31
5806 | 9.325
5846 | 8.487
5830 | 8.808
